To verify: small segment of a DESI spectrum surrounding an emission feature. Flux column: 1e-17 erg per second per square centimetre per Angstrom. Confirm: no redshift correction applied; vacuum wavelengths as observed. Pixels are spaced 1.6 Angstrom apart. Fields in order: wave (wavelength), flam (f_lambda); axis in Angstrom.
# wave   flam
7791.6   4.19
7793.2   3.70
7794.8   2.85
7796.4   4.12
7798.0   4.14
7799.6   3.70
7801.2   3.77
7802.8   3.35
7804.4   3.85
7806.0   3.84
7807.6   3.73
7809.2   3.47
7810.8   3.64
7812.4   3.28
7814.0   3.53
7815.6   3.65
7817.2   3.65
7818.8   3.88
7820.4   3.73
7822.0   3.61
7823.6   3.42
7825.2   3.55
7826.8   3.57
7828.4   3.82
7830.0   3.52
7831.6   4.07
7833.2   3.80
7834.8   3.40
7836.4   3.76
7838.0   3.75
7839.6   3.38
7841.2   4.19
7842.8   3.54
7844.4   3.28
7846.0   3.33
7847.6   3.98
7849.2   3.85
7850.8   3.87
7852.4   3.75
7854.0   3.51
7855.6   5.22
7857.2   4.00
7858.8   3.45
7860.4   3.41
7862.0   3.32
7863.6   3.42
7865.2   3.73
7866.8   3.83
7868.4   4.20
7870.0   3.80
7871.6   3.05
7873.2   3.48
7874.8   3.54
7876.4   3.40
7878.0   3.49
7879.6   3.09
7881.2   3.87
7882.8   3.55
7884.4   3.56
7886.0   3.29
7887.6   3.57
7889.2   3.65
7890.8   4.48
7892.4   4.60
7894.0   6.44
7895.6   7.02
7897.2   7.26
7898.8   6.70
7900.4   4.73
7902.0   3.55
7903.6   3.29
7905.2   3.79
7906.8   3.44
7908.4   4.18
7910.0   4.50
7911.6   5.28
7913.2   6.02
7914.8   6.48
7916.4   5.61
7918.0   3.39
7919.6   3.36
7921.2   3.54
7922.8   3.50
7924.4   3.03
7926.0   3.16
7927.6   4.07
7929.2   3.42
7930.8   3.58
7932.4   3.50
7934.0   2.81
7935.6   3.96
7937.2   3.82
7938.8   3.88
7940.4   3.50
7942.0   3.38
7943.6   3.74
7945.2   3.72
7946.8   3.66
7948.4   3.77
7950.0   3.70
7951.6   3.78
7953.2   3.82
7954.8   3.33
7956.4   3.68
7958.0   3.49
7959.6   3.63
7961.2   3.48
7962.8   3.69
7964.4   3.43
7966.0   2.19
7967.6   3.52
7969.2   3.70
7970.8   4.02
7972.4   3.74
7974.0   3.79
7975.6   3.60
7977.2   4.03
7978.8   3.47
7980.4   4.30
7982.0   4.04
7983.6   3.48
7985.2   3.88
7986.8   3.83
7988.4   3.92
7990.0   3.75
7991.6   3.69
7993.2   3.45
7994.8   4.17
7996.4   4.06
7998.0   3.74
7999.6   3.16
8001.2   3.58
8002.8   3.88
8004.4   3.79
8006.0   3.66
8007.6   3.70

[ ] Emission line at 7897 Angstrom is [S II]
